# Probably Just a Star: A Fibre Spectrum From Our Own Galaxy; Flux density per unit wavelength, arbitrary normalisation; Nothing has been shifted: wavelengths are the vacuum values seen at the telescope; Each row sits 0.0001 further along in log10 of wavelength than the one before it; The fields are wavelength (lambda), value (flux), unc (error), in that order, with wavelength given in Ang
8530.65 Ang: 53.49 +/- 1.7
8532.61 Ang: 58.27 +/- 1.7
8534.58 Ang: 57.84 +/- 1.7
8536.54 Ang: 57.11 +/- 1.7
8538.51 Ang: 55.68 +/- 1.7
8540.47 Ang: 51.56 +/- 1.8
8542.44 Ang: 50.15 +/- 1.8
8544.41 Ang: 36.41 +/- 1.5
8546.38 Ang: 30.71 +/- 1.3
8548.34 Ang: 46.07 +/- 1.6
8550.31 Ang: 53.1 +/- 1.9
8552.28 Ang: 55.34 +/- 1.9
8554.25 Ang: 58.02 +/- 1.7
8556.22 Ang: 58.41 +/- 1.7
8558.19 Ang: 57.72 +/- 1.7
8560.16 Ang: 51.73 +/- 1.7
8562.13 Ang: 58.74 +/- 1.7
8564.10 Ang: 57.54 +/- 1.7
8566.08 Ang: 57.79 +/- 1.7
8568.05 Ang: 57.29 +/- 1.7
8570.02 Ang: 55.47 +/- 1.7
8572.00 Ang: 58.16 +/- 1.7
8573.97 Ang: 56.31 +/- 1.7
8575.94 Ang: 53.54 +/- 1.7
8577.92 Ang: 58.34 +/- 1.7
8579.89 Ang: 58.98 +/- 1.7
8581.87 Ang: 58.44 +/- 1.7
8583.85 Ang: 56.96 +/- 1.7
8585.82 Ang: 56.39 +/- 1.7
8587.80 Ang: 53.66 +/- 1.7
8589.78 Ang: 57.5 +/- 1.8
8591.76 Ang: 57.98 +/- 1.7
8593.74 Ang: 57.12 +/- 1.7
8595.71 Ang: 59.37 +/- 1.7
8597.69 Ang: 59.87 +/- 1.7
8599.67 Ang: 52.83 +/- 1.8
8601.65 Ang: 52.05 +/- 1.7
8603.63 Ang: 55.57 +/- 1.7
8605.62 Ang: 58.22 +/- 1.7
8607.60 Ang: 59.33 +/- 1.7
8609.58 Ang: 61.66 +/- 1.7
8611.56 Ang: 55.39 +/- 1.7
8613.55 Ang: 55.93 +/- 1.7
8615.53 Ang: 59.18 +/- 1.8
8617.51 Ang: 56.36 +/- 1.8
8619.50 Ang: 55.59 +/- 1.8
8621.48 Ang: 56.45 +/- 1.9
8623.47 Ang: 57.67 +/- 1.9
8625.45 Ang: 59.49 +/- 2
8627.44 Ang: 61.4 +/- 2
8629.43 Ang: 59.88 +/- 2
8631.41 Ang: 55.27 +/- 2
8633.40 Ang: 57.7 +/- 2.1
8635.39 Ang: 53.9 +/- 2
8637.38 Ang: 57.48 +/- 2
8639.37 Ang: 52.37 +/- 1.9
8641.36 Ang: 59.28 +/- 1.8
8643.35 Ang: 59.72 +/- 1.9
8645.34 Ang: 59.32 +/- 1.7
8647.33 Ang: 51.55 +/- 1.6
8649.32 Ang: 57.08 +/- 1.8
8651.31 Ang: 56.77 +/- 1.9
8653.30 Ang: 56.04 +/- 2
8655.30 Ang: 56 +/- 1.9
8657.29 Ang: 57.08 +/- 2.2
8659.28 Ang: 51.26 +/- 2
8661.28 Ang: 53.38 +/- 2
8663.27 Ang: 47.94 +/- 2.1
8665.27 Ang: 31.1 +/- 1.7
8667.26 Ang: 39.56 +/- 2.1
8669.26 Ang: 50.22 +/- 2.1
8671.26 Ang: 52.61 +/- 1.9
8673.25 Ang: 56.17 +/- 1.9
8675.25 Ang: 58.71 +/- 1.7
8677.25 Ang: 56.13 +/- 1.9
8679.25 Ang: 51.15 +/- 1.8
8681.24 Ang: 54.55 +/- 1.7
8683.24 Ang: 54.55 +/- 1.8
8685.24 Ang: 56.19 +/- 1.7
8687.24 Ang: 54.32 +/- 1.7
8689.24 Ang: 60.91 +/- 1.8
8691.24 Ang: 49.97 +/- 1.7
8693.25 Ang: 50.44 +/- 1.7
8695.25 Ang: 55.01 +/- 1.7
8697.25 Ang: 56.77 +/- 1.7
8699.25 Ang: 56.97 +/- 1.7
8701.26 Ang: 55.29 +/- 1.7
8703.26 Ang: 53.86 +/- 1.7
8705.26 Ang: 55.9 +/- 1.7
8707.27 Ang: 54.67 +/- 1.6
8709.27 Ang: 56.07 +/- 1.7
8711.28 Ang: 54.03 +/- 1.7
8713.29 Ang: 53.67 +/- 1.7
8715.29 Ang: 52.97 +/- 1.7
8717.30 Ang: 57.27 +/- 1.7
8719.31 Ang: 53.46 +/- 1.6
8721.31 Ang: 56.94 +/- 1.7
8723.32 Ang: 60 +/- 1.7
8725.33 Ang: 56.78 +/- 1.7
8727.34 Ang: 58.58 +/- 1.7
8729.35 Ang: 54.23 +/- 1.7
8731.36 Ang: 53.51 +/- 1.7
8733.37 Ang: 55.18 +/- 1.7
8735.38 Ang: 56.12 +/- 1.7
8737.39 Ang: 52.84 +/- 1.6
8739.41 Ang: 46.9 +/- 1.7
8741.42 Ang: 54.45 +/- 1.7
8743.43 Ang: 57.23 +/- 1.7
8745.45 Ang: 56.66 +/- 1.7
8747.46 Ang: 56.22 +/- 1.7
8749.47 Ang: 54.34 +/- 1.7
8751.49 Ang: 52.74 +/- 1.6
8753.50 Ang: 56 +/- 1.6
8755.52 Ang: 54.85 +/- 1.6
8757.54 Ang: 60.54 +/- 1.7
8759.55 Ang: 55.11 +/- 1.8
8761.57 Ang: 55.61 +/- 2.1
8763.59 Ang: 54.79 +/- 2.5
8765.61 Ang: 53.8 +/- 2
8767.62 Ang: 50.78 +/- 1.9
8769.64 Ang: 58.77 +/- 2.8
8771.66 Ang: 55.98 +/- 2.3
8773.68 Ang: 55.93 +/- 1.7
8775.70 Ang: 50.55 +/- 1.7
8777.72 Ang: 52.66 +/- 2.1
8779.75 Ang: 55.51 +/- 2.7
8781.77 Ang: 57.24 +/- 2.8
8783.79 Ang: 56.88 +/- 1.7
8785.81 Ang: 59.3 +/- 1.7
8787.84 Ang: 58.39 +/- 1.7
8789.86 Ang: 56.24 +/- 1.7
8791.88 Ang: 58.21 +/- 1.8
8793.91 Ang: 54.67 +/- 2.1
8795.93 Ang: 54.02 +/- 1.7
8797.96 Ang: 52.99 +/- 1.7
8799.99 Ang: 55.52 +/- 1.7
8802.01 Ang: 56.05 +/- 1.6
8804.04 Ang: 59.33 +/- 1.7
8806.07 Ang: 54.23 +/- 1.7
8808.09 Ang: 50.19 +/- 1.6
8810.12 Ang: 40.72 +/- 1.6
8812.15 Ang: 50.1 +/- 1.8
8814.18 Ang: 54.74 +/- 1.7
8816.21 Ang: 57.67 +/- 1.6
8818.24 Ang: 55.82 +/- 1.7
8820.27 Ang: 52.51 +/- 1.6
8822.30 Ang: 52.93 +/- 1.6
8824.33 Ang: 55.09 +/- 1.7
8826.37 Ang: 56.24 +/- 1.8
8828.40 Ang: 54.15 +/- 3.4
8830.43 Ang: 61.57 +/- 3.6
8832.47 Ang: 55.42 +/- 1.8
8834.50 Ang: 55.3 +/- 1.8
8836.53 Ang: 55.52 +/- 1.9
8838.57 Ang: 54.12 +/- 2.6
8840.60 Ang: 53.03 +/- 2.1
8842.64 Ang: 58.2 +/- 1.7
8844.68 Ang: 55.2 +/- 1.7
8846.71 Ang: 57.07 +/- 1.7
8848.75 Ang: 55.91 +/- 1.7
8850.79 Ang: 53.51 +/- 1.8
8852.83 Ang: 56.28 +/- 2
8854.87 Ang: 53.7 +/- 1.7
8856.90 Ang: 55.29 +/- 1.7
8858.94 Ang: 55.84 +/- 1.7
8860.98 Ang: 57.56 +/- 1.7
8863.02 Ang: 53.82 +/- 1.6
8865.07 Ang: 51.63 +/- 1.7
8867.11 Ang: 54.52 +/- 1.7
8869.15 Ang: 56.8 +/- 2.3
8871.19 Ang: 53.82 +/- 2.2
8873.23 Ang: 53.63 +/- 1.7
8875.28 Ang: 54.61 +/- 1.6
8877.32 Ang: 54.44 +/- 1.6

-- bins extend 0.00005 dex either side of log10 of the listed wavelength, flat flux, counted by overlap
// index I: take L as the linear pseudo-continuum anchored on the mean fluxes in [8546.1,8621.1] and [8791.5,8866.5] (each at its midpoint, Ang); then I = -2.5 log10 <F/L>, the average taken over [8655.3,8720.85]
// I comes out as 0.04 mag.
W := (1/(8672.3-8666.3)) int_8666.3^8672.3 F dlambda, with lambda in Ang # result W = 47.6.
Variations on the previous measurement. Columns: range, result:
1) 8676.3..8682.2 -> 54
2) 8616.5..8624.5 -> 56.6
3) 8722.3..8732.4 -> 56.6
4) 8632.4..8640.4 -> 55.3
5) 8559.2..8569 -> 56.6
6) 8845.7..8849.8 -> 56.4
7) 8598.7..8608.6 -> 55.6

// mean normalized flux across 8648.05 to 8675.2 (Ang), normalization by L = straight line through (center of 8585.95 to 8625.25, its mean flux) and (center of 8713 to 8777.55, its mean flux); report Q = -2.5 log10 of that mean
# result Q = 0.097 mag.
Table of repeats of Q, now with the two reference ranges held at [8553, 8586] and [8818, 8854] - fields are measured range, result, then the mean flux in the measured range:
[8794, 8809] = 0.02 mag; 54.7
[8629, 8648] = 0.00 mag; 56.6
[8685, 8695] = 0.04 mag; 54.2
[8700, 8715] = 0.03 mag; 54.7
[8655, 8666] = 0.14 mag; 49.5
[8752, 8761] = -0.01 mag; 56.4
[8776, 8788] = -0.01 mag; 56.1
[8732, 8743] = 0.05 mag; 53.3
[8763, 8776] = 0.02 mag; 54.6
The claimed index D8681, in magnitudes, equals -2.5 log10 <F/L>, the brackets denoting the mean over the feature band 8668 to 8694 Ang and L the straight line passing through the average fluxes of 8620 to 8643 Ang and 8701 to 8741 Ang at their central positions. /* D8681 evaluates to 0.04 mag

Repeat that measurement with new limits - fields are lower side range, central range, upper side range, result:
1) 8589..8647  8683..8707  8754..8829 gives 0.023 mag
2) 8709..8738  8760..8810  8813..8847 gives 0.009 mag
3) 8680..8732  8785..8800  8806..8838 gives -0.037 mag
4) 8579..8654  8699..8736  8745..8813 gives 0.004 mag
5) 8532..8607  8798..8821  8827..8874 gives 0.038 mag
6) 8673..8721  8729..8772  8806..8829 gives -0.017 mag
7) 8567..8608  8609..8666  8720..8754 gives 0.012 mag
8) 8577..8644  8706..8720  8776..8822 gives 0.023 mag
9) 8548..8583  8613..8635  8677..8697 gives -0.044 mag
